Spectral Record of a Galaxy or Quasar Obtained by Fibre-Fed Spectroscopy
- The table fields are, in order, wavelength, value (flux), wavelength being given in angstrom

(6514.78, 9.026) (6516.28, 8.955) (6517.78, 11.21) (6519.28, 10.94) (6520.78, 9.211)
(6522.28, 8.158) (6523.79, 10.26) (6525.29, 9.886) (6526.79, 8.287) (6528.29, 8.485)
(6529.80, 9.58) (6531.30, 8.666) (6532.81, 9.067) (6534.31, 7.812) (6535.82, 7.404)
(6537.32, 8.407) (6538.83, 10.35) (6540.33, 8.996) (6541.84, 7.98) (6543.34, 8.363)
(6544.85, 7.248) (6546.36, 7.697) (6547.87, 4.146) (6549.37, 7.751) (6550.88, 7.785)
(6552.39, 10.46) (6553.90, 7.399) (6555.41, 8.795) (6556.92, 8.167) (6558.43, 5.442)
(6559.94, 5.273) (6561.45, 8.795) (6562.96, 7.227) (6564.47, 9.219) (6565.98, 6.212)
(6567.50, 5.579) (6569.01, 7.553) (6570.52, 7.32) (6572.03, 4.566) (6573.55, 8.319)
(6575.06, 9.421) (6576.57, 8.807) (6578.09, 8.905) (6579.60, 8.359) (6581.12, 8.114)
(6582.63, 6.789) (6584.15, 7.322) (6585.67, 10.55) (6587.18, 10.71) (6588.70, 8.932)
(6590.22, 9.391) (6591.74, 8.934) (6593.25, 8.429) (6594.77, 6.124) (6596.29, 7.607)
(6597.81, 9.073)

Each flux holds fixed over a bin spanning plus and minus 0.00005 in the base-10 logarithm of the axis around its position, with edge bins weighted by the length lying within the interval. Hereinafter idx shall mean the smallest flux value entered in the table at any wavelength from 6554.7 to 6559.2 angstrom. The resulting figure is 5.442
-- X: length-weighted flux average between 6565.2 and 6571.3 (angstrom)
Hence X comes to 6.67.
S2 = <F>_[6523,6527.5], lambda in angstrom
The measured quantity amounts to 9.47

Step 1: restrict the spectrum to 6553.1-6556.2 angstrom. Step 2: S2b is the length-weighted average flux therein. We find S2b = 8.13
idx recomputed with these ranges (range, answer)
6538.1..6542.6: 7.98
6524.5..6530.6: 8.287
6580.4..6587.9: 6.789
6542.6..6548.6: 4.146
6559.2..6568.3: 5.273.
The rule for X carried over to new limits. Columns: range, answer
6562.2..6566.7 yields 7.57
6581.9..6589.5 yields 8.86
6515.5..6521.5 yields 10.1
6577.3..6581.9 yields 8.45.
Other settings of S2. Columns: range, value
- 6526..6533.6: 8.82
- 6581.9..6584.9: 7.05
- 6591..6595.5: 7.85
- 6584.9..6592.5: 9.7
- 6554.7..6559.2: 7.45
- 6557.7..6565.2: 7.19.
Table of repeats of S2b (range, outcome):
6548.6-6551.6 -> 7.75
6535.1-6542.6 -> 8.64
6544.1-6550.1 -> 6.71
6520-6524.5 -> 9.2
